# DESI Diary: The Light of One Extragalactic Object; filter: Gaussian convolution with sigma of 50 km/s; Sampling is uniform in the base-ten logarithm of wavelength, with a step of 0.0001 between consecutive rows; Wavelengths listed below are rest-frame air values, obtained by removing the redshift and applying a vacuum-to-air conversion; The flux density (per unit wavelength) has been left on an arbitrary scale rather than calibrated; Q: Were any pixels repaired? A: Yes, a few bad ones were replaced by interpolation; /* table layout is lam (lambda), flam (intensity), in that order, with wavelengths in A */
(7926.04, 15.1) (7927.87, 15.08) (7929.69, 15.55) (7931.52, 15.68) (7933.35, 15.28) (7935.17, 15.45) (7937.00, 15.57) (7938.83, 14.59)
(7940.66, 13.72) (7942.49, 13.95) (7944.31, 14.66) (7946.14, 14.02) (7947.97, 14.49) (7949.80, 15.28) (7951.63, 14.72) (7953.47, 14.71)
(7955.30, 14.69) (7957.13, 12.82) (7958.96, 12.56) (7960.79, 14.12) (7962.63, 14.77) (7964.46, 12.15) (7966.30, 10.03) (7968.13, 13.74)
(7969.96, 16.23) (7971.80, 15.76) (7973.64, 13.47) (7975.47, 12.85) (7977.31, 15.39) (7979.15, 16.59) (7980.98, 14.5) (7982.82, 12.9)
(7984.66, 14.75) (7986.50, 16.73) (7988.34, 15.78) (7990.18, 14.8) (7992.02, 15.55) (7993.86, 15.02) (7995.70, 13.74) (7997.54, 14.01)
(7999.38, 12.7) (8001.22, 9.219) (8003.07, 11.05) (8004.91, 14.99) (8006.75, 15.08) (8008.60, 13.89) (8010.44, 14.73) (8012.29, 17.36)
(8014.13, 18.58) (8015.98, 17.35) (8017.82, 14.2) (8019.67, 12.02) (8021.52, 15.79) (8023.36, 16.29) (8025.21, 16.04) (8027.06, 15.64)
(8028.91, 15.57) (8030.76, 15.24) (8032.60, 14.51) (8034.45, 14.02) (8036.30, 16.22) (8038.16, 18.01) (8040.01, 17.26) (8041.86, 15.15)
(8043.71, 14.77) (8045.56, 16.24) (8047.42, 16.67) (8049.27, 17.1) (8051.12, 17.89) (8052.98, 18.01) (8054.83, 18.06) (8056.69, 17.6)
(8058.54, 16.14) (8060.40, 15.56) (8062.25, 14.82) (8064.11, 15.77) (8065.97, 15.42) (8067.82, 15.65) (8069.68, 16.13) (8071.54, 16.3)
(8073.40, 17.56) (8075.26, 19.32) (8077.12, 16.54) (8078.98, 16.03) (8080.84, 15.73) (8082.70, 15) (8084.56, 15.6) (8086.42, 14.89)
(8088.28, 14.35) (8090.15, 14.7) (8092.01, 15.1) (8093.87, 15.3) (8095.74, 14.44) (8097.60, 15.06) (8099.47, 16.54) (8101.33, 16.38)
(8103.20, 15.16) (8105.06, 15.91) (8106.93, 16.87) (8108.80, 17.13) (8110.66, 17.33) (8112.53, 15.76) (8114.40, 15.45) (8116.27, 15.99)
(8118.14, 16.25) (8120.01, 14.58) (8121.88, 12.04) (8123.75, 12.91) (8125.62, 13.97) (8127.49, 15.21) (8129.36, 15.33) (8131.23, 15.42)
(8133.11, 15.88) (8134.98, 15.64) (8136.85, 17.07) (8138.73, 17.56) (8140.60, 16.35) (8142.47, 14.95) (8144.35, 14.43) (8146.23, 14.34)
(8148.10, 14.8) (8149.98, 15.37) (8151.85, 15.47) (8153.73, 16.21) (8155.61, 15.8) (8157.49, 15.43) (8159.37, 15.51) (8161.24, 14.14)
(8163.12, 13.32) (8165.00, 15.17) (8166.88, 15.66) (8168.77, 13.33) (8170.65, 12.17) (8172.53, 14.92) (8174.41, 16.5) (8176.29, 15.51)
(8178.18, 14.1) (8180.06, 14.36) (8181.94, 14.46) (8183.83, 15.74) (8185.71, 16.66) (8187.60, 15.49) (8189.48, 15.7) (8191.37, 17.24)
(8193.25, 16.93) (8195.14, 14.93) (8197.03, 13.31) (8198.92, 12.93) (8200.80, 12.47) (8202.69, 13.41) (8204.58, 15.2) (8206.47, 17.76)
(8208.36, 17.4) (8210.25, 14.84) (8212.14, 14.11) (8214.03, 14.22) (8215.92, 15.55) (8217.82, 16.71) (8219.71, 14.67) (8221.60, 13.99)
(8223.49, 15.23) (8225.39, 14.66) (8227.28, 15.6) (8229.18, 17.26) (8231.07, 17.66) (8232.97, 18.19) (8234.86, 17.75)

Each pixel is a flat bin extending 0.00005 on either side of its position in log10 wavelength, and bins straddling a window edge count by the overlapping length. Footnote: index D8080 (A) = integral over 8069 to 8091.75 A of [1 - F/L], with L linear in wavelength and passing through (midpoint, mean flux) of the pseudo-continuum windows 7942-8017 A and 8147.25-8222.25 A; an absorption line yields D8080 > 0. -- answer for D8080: -1.97 A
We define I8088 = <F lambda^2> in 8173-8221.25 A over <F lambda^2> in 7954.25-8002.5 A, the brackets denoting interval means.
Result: 1.1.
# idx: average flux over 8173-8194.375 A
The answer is 15.7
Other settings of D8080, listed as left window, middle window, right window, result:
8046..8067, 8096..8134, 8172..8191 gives 1.47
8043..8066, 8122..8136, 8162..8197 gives 0.80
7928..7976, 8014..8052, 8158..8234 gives -3.36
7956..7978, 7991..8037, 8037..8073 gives 1.25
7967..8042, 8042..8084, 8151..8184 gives -4.32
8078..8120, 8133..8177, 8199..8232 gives 0.74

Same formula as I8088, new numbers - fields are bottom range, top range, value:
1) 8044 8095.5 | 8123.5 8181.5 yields 0.95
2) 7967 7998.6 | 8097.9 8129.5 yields 1.08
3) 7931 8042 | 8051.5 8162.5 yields 1.10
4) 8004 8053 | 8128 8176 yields 0.99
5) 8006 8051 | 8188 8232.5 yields 1.02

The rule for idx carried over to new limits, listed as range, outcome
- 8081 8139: 15.4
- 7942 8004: 14.1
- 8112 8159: 15.3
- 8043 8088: 16.3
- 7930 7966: 14.3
